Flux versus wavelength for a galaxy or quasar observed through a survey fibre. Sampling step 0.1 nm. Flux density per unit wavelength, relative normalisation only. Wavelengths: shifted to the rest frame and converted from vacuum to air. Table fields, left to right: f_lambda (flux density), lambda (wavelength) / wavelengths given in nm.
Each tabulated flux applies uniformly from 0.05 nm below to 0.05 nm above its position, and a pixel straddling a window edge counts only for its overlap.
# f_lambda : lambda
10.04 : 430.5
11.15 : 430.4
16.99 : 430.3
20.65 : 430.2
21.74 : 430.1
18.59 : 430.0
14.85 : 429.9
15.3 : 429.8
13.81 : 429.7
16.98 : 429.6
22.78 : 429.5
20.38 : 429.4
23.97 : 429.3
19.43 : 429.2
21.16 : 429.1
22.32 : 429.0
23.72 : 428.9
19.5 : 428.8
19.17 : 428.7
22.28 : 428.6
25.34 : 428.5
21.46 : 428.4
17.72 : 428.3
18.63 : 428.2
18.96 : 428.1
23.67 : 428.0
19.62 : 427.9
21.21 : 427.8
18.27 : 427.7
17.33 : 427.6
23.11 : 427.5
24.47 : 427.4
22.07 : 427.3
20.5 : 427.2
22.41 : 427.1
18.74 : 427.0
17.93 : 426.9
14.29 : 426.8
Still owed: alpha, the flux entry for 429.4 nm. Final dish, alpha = 20.38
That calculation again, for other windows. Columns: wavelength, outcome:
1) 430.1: 21.74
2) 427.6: 17.33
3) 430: 18.59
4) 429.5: 22.78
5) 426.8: 14.29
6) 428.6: 22.28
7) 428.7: 19.17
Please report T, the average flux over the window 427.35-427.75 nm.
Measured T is 20.8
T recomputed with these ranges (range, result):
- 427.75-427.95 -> 20.4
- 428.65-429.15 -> 21.2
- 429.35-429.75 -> 18.5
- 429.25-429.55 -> 22.4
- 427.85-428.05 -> 21.6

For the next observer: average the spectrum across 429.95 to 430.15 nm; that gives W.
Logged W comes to 20.2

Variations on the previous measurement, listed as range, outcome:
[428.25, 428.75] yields 21.2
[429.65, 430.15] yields 16.9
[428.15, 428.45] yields 19.3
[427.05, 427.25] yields 21.5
